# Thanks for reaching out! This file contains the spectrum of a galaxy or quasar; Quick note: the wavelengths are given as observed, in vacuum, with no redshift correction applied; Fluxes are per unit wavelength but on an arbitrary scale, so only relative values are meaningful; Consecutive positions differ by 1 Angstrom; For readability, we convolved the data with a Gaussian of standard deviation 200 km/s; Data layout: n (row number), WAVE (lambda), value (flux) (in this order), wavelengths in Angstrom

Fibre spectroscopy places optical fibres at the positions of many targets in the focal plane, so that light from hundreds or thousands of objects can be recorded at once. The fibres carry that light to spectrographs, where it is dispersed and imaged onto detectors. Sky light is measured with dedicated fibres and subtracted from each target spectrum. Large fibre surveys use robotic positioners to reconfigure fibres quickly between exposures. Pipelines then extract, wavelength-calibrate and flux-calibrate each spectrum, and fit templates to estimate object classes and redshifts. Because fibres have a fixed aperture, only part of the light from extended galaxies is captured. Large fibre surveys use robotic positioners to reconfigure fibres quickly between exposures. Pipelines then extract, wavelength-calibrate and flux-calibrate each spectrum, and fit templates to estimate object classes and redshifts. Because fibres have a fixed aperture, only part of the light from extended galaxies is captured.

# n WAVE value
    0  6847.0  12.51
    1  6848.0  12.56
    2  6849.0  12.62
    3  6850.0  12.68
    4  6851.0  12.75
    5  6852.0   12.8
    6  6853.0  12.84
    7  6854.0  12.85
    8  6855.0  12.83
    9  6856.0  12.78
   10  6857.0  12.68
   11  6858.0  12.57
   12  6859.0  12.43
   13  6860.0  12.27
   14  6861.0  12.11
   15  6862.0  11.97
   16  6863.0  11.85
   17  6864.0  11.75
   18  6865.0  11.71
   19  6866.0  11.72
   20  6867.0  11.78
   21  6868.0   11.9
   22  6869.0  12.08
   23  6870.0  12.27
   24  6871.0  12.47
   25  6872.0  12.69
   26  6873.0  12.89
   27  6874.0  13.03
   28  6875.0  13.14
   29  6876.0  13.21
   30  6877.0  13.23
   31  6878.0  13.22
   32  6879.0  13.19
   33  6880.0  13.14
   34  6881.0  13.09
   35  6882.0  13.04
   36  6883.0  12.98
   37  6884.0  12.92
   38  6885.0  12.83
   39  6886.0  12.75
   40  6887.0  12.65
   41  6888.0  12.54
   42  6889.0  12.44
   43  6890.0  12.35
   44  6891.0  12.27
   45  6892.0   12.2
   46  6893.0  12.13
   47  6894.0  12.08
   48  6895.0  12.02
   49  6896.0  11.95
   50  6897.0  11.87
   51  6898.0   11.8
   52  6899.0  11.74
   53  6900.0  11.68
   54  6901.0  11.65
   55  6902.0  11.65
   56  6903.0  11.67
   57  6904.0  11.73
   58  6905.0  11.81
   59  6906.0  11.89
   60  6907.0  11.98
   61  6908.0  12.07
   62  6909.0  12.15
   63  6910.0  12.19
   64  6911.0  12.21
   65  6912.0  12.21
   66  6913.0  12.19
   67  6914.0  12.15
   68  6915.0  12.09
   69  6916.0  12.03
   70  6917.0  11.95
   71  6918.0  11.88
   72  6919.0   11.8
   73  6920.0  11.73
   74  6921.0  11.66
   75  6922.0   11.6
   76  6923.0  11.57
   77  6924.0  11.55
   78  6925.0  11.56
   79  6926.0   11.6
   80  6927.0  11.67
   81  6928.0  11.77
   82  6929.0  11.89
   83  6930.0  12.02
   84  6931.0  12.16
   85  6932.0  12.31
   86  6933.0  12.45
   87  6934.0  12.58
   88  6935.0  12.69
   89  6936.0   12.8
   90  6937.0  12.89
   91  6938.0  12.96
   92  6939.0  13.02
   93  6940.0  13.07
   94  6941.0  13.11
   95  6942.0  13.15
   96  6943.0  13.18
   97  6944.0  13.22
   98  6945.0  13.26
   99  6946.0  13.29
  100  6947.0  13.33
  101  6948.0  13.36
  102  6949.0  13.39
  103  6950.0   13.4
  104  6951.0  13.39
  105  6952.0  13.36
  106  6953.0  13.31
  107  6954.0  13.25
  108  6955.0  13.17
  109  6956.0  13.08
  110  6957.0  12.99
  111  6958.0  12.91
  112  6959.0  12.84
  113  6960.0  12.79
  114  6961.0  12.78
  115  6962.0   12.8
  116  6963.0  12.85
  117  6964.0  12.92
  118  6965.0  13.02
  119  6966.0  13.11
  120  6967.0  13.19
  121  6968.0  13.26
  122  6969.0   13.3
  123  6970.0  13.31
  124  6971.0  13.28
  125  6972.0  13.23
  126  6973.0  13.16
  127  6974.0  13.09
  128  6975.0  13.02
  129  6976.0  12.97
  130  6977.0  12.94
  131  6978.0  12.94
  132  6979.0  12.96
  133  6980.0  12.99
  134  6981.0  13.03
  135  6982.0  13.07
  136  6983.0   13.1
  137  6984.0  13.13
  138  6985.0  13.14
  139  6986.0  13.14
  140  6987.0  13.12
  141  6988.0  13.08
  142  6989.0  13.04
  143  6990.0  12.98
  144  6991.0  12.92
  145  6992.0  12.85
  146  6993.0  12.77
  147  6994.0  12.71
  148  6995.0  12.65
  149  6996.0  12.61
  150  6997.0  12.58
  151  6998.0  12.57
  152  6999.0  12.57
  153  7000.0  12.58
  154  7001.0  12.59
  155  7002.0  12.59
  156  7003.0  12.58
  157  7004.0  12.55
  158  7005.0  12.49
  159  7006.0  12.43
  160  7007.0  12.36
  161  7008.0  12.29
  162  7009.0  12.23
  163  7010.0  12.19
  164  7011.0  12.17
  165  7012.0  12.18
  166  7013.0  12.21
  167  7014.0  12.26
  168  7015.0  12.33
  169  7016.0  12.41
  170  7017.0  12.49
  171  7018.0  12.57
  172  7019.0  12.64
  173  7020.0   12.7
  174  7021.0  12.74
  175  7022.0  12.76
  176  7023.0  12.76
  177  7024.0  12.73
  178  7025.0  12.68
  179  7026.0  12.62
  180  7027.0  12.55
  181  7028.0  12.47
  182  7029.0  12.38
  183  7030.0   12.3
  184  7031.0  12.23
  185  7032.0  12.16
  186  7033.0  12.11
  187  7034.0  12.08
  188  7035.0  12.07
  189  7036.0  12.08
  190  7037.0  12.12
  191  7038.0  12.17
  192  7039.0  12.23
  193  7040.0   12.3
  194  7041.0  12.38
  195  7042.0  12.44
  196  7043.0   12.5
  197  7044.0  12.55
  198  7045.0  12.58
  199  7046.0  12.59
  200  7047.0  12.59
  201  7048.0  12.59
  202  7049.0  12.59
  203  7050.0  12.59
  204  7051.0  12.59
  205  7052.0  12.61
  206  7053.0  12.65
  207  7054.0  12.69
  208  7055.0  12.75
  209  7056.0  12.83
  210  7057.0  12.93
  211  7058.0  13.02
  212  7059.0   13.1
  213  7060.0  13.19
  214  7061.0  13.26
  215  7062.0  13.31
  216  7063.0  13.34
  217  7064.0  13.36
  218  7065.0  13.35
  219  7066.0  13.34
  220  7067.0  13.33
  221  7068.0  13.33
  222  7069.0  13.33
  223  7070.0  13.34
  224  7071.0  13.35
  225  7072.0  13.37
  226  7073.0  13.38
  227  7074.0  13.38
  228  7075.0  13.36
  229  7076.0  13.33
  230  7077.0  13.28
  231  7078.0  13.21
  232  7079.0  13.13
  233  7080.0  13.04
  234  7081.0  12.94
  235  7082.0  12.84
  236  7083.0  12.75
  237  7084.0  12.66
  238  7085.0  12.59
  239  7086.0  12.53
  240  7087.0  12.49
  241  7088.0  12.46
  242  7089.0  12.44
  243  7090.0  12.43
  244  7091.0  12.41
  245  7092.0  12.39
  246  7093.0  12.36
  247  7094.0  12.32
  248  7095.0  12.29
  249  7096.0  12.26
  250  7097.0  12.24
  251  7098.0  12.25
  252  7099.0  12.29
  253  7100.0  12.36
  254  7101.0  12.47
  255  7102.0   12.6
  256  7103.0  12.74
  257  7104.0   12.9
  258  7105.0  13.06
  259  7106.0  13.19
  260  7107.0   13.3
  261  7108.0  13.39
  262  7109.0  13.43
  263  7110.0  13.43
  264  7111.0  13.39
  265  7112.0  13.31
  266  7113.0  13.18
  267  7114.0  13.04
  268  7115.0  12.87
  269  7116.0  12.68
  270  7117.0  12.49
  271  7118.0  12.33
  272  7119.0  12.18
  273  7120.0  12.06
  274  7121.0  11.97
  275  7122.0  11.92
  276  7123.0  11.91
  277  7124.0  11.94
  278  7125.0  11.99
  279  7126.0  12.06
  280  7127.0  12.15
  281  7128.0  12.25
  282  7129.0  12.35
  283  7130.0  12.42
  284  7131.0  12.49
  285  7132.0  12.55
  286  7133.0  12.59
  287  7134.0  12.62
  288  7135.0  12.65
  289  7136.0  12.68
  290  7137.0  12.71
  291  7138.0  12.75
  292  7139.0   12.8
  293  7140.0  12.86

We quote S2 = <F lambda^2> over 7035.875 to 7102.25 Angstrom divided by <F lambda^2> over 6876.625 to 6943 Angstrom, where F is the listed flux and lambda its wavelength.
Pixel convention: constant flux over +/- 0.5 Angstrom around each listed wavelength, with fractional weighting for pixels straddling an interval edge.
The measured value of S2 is 1.1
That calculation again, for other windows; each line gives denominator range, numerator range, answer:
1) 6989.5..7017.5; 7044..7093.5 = 1.05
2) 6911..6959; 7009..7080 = 1.05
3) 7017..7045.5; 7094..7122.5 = 1.04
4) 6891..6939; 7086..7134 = 1.10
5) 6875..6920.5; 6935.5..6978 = 1.09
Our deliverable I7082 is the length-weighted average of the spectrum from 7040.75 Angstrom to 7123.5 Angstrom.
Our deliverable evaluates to 12.8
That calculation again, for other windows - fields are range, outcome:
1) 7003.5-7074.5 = 12.7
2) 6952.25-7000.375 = 13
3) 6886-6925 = 12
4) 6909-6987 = 12.7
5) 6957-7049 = 12.7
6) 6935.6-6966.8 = 13.1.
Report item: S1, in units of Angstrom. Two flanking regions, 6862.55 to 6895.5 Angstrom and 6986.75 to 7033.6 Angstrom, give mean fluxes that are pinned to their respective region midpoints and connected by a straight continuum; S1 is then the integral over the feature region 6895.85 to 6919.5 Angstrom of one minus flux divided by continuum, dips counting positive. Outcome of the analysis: 1.1 Angstrom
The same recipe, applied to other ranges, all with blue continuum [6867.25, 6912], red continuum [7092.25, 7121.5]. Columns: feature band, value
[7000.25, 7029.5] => 0.2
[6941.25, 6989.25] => -2.4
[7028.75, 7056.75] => 0.4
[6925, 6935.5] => 0.3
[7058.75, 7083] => -1.2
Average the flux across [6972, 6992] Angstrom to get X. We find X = 13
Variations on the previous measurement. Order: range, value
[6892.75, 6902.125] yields 11.9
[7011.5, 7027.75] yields 12.5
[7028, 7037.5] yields 12.2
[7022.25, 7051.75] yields 12.4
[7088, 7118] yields 12.7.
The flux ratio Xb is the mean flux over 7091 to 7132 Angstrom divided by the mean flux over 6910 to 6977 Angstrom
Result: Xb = 0.99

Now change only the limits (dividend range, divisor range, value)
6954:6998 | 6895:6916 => 1.09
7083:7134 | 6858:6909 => 1.02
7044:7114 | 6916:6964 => 1.02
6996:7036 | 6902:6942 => 1.03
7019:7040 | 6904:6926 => 1.04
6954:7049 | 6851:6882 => 1.01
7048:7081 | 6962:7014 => 1.02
